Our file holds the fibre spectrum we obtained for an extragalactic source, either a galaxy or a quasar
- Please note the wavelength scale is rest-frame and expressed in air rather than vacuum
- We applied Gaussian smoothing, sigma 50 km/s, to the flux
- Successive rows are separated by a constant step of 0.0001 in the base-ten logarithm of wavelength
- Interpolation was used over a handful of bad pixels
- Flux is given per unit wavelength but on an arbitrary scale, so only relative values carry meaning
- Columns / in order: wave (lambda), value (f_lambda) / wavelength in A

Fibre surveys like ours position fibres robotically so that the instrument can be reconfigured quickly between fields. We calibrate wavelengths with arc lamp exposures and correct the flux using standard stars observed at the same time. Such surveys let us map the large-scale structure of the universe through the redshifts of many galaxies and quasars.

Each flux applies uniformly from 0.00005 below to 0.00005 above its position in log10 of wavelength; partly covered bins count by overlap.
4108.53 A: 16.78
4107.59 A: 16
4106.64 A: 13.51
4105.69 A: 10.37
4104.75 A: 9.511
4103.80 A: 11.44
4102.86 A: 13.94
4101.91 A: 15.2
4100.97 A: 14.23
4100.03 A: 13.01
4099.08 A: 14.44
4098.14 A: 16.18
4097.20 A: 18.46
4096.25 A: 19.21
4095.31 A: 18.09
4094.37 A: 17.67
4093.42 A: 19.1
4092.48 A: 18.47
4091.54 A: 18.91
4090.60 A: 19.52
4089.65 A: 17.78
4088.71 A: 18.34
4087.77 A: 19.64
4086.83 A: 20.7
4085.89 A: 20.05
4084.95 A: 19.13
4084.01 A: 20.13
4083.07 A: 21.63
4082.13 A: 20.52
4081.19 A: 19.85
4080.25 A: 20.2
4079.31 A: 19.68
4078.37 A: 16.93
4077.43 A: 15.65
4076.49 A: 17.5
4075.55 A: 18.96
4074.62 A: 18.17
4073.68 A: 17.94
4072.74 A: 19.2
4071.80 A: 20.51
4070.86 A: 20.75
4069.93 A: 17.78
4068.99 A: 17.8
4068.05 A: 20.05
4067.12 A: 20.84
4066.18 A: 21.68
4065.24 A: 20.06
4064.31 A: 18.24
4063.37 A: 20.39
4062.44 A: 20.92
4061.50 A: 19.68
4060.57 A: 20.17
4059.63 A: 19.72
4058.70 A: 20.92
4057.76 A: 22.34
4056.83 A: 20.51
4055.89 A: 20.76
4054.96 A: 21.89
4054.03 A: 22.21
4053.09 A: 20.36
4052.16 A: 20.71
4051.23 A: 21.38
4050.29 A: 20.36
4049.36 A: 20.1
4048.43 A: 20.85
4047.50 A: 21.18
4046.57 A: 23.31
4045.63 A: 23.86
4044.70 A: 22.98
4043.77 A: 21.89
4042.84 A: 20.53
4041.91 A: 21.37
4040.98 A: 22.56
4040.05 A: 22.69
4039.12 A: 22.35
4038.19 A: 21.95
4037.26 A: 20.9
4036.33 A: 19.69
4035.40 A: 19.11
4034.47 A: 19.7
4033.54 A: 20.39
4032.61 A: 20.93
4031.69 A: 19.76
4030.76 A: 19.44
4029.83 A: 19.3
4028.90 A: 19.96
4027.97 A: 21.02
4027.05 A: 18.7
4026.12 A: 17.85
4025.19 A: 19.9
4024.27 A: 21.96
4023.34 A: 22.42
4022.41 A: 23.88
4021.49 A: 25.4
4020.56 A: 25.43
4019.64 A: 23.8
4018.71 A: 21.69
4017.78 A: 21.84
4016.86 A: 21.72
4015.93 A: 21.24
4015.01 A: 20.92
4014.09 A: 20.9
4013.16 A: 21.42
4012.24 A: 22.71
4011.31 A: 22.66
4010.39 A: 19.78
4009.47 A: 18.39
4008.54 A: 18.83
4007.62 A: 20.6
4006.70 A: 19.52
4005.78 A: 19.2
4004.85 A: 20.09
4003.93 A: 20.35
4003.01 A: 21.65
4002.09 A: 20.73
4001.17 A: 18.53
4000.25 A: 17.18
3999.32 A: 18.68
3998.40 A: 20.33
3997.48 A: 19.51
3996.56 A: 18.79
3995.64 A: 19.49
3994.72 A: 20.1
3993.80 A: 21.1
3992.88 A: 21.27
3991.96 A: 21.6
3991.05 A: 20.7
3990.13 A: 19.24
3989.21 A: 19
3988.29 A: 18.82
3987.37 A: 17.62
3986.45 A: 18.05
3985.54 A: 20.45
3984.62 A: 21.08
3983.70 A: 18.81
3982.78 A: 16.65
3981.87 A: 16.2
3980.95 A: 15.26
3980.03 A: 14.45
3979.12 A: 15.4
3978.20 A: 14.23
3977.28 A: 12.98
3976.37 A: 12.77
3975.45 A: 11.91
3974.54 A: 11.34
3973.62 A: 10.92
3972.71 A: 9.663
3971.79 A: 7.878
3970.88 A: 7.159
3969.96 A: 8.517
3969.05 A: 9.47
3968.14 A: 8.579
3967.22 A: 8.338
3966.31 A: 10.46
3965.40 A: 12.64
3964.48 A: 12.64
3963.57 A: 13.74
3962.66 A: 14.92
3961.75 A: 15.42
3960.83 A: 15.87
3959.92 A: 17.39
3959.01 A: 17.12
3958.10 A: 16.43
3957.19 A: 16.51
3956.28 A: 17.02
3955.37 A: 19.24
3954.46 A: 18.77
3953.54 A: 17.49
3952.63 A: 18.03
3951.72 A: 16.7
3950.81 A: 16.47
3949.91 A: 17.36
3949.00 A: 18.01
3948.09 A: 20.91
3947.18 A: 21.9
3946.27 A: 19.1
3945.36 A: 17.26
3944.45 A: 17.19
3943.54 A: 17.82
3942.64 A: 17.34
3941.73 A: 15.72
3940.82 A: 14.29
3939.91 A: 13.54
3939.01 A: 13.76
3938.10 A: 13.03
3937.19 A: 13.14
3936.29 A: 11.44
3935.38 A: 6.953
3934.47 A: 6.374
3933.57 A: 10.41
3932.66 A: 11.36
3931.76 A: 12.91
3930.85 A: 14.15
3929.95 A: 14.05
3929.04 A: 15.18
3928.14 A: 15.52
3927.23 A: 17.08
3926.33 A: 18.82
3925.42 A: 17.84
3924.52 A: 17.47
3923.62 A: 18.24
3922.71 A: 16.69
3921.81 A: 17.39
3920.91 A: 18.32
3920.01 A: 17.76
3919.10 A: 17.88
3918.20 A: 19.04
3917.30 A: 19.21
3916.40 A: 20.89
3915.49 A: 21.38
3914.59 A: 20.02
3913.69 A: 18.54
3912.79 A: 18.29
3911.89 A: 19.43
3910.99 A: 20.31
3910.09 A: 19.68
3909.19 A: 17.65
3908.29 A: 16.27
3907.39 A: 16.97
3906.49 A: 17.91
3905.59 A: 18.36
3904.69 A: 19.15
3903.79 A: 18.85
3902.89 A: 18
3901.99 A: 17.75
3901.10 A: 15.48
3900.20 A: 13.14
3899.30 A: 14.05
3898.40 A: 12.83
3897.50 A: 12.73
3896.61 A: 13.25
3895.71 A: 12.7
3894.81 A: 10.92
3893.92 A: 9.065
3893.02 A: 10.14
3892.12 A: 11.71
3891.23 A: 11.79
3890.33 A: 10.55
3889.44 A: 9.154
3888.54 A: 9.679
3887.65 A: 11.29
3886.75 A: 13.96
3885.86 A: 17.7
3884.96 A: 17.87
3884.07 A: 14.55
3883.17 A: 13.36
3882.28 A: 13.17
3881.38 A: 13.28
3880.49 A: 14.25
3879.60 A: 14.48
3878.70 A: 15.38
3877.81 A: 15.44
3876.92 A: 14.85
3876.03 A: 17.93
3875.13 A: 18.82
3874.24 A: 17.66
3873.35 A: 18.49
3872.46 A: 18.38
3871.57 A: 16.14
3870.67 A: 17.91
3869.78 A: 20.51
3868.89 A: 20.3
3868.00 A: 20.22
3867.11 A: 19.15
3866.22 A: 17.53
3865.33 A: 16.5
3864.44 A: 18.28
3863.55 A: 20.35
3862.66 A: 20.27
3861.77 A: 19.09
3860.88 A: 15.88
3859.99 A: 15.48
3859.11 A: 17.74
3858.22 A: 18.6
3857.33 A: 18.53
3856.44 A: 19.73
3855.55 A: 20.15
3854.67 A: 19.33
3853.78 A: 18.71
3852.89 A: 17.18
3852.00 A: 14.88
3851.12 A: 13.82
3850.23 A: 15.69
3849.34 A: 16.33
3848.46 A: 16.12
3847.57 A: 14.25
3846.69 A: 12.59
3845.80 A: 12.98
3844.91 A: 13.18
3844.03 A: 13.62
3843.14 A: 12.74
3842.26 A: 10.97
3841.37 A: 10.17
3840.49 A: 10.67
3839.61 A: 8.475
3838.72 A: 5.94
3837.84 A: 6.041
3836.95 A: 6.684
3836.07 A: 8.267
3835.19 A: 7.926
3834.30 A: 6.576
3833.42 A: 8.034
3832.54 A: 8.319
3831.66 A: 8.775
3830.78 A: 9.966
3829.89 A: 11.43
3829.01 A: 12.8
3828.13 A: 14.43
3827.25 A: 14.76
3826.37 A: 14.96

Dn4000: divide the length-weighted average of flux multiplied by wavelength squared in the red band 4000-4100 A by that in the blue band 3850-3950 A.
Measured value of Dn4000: 1.35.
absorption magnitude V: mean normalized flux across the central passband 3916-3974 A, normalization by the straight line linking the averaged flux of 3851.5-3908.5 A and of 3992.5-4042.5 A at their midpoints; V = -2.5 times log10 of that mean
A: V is 0.20 mag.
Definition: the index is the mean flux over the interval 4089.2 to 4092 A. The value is 18.7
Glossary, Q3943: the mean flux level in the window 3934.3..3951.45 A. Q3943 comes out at 15.5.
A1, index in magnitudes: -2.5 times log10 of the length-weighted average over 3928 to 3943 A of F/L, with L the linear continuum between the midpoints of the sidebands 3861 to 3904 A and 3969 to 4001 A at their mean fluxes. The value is 0.23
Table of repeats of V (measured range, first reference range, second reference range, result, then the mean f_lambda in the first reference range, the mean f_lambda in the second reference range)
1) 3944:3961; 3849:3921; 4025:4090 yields 0.01 mag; 16.5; 20.2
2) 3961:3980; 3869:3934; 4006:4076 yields 0.50 mag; 15.9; 20.8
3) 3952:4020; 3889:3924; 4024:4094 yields 0.07 mag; 16.2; 20.2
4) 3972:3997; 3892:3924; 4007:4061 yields 0.16 mag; 16.7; 21.2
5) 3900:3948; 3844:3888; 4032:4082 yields 0.08 mag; 16.7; 20.4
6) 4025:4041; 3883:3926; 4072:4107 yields -0.19 mag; 16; 17.4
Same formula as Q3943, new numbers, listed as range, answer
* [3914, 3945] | 15.7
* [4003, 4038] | 20.9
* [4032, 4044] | 21.1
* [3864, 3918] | 16.1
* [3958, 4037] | 18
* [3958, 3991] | 14.3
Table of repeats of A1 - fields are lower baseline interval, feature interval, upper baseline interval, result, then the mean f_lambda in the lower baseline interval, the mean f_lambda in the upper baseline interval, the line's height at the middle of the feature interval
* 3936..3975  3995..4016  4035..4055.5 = -0.089 mag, 14.7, 21.5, 18.5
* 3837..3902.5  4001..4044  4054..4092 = -0.138 mag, 14.9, 19.7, 18.5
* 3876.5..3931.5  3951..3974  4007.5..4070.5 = 0.295 mag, 15.7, 21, 18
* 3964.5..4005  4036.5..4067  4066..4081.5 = -0.163 mag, 16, 19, 18.2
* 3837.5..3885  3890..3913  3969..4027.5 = 0.093 mag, 15.8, 18.5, 16.6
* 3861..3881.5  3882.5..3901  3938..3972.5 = 0.329 mag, 17.7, 15.1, 17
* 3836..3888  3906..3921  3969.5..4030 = -0.130 mag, 15.5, 18.6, 16.7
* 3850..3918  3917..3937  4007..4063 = 0.173 mag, 16.4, 21.2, 17.8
